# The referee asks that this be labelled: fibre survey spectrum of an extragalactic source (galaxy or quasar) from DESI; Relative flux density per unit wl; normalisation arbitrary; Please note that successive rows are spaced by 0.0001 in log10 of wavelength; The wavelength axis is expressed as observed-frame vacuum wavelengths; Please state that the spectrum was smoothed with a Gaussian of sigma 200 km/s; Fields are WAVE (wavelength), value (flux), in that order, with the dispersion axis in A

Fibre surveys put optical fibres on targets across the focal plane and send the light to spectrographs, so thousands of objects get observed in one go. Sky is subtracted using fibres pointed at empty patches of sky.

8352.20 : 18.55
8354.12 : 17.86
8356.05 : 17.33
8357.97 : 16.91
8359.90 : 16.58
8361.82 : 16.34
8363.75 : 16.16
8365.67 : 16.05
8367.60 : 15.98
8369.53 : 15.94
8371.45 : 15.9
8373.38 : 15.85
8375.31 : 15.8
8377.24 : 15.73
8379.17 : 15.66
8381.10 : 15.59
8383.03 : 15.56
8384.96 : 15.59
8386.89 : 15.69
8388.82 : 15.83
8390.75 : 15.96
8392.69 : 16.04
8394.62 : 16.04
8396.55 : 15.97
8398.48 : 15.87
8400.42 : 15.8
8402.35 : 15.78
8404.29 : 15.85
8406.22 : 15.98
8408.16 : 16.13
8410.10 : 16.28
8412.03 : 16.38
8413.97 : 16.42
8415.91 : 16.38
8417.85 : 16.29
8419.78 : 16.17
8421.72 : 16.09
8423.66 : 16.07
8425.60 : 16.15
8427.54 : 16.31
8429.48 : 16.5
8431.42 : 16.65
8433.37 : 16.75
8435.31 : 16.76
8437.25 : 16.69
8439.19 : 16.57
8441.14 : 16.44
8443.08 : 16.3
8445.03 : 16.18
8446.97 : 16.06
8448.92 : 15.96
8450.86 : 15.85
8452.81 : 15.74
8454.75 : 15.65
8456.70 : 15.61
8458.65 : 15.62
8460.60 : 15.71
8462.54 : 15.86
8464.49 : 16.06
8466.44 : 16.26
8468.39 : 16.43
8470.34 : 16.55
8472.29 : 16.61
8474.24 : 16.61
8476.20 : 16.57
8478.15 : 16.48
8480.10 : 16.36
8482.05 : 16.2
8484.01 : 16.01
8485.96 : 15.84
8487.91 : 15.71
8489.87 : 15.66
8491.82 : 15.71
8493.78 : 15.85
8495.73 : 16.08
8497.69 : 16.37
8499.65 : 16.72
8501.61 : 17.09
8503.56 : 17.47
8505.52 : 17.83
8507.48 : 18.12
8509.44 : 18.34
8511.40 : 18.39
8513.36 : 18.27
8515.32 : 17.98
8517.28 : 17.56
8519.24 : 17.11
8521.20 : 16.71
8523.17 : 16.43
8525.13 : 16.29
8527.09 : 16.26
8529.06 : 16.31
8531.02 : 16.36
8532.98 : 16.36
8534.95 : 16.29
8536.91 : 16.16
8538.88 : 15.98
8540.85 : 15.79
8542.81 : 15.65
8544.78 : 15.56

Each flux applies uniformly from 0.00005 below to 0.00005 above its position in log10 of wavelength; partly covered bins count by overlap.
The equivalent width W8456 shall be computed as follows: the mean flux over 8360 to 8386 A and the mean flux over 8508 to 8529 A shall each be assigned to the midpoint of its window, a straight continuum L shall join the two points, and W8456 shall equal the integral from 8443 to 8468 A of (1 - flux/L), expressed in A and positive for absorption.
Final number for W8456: 1.16 A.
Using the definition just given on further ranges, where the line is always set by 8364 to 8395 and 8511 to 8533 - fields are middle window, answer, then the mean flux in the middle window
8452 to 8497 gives 1.5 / 16.1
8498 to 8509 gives -0.4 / 17.4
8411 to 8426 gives -0.1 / 16.3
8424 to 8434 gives -0.1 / 16.4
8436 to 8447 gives 0.0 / 16.4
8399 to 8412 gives 0.0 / 16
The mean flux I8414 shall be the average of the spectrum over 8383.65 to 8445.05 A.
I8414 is 16.2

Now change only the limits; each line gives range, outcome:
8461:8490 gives 16.2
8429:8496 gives 16.2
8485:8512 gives 16.8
